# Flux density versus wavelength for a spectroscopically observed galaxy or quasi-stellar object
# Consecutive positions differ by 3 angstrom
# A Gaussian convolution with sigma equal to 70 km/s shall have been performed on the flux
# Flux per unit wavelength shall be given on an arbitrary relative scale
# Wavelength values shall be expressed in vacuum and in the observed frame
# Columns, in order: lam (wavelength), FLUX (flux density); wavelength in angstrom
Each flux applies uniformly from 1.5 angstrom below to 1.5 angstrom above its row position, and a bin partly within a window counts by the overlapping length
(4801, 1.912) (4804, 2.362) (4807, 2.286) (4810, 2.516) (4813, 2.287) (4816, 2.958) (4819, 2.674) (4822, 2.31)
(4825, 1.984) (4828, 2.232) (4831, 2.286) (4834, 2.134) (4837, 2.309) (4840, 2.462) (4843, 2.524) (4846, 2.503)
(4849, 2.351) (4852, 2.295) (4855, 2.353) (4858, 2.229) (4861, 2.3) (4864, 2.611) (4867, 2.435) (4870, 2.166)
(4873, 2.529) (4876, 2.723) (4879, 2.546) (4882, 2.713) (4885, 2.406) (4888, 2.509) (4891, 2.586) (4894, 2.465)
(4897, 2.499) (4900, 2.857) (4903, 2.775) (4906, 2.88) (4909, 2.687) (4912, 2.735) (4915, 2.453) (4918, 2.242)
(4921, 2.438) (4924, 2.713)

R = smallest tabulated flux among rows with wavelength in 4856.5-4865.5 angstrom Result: 2.229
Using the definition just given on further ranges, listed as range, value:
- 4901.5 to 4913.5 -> 2.687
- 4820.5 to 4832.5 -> 1.984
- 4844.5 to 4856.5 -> 2.295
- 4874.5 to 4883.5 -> 2.546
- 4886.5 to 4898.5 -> 2.465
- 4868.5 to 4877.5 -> 2.166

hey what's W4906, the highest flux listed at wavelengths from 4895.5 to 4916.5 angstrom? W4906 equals 2.88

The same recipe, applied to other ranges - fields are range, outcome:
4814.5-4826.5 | 2.958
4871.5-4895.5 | 2.723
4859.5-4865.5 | 2.611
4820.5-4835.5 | 2.31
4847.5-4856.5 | 2.353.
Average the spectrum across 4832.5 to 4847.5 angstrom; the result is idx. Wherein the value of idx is 2.39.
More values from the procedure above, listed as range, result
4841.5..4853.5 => 2.42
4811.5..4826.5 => 2.44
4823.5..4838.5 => 2.19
